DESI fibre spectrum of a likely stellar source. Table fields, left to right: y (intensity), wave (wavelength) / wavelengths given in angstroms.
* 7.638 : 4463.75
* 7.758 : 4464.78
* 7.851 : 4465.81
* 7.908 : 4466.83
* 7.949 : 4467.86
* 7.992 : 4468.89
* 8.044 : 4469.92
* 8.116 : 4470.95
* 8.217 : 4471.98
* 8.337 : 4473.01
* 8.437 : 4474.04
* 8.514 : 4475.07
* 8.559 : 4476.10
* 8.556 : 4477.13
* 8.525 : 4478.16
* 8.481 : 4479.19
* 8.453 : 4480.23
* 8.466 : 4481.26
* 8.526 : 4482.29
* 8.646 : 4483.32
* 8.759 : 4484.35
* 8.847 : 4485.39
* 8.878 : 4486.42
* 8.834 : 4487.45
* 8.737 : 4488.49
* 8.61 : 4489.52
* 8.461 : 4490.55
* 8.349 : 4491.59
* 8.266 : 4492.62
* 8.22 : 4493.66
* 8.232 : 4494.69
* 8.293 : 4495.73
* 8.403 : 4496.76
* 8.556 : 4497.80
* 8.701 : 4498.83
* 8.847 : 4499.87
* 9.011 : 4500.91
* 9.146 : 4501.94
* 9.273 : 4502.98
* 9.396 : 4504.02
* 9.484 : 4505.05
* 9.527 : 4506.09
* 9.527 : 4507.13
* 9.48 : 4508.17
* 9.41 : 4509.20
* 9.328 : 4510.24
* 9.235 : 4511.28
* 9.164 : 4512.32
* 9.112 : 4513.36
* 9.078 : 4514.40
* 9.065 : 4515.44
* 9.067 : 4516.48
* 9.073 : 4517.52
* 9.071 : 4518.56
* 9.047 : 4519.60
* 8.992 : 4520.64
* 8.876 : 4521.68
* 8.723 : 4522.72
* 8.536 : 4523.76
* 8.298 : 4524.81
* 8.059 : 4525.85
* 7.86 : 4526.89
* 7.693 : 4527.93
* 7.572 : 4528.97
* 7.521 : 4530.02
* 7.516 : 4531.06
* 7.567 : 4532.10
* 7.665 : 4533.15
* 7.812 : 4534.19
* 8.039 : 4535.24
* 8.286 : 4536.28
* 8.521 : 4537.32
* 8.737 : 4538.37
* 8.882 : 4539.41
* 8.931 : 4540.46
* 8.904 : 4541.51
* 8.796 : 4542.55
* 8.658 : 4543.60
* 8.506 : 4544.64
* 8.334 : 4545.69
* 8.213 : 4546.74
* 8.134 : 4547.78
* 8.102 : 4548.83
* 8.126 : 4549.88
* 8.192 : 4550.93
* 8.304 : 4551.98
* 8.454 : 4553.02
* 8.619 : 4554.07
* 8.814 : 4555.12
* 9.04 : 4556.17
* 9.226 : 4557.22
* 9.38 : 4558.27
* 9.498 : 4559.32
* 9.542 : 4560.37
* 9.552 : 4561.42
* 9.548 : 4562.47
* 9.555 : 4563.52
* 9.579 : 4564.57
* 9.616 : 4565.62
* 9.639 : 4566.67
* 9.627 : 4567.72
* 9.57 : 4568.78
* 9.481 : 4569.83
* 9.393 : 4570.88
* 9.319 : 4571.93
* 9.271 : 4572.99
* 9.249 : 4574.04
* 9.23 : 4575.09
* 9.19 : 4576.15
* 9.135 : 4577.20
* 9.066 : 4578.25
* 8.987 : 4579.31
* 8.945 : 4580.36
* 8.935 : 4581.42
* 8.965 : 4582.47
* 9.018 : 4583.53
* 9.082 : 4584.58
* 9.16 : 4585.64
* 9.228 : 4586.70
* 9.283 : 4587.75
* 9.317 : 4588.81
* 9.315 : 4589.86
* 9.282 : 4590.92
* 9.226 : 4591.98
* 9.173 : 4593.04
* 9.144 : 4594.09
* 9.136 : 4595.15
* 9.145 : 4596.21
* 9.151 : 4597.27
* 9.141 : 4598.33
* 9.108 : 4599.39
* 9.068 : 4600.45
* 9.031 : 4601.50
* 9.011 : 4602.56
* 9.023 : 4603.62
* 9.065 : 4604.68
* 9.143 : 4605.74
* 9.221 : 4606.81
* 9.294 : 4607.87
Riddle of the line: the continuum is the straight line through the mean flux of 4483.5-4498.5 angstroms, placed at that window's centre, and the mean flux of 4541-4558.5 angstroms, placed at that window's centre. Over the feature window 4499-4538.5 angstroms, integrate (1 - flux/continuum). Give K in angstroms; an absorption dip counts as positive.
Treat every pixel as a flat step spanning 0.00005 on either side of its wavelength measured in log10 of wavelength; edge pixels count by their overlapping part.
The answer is -0.7 angstroms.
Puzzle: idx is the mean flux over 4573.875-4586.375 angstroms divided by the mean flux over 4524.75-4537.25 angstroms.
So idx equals 1.16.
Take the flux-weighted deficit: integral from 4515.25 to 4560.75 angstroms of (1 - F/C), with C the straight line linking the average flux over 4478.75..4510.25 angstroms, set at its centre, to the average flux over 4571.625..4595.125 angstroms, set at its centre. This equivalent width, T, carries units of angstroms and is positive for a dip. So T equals 2.4 angstroms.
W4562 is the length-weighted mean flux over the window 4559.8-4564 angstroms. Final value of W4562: 9.55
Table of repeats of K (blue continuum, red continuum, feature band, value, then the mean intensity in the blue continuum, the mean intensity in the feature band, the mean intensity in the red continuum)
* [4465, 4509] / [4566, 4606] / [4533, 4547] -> 0.7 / 8.61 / 8.47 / 9.19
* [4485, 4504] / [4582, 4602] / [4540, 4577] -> -0.1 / 8.67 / 9.02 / 9.16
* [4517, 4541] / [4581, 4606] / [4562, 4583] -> -1.1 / 8.32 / 9.31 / 9.13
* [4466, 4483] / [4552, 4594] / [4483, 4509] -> -0.9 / 8.32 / 8.83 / 9.23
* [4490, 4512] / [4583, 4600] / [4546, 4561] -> 0.6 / 8.91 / 8.69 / 9.18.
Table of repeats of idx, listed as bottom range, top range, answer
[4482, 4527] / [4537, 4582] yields 1.02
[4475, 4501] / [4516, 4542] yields 0.98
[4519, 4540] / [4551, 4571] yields 1.13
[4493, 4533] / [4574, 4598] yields 1.05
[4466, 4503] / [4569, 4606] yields 1.08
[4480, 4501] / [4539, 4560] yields 1.01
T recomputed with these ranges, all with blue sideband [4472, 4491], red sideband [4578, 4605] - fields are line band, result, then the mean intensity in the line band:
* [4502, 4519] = -1.1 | 9.26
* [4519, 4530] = 0.6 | 8.33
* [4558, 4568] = -0.6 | 9.56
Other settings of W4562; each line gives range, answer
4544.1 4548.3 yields 8.31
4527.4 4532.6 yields 7.58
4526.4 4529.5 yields 7.7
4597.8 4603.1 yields 9.08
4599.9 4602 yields 9.09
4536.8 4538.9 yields 8.64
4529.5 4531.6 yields 7.54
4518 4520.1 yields 9.06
